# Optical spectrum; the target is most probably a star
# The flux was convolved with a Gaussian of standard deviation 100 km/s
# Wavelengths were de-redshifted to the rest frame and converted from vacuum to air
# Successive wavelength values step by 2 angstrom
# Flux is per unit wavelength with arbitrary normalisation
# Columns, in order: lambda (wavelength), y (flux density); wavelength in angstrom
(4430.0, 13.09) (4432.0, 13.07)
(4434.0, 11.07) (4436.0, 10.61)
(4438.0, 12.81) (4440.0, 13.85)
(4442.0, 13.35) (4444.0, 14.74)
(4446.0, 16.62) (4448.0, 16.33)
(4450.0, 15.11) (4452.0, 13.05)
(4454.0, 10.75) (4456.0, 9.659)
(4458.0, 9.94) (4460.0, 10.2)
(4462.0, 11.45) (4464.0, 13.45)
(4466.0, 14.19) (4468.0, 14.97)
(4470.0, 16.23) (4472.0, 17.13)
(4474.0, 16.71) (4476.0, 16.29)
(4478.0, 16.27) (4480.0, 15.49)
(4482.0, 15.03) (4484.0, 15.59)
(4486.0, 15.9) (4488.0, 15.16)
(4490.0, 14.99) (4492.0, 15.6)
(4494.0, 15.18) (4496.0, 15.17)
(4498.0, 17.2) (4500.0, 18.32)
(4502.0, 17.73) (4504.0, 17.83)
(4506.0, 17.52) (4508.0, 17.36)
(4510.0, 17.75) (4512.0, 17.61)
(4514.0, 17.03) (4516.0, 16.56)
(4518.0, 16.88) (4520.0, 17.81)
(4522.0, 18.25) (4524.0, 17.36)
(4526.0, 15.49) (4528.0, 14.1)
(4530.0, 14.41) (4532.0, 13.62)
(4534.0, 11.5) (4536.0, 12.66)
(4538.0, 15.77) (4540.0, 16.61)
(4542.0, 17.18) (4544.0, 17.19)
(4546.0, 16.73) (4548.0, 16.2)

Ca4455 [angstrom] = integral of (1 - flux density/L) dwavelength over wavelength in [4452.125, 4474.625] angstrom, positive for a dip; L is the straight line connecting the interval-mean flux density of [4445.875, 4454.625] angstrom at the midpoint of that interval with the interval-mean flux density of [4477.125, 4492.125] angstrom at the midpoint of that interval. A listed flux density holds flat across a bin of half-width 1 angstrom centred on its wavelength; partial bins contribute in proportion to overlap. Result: 2.6 angstrom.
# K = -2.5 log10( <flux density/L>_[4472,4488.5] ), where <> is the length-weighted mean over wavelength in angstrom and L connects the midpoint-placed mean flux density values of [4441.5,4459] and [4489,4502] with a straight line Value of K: -0.05 mag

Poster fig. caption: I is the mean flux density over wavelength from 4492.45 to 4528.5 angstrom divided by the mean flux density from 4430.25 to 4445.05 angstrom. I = 1.3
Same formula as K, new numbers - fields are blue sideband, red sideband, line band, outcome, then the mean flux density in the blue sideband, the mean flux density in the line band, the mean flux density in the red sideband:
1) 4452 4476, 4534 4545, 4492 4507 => -0.180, 13.3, 16.9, 15.5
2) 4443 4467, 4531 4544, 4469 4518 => -0.194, 13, 16.5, 14.8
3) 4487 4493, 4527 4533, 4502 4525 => -0.199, 15.2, 17.5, 14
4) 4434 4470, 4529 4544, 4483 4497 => -0.118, 13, 15.4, 14.7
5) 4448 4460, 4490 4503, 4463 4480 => -0.136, 12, 15.6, 16.4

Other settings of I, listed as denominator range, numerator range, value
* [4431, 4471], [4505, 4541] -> 1.23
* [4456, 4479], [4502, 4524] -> 1.24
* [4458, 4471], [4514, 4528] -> 1.28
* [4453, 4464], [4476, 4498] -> 1.46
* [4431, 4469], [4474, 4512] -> 1.27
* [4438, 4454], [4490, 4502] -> 1.14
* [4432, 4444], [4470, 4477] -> 1.32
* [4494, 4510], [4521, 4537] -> 0.85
